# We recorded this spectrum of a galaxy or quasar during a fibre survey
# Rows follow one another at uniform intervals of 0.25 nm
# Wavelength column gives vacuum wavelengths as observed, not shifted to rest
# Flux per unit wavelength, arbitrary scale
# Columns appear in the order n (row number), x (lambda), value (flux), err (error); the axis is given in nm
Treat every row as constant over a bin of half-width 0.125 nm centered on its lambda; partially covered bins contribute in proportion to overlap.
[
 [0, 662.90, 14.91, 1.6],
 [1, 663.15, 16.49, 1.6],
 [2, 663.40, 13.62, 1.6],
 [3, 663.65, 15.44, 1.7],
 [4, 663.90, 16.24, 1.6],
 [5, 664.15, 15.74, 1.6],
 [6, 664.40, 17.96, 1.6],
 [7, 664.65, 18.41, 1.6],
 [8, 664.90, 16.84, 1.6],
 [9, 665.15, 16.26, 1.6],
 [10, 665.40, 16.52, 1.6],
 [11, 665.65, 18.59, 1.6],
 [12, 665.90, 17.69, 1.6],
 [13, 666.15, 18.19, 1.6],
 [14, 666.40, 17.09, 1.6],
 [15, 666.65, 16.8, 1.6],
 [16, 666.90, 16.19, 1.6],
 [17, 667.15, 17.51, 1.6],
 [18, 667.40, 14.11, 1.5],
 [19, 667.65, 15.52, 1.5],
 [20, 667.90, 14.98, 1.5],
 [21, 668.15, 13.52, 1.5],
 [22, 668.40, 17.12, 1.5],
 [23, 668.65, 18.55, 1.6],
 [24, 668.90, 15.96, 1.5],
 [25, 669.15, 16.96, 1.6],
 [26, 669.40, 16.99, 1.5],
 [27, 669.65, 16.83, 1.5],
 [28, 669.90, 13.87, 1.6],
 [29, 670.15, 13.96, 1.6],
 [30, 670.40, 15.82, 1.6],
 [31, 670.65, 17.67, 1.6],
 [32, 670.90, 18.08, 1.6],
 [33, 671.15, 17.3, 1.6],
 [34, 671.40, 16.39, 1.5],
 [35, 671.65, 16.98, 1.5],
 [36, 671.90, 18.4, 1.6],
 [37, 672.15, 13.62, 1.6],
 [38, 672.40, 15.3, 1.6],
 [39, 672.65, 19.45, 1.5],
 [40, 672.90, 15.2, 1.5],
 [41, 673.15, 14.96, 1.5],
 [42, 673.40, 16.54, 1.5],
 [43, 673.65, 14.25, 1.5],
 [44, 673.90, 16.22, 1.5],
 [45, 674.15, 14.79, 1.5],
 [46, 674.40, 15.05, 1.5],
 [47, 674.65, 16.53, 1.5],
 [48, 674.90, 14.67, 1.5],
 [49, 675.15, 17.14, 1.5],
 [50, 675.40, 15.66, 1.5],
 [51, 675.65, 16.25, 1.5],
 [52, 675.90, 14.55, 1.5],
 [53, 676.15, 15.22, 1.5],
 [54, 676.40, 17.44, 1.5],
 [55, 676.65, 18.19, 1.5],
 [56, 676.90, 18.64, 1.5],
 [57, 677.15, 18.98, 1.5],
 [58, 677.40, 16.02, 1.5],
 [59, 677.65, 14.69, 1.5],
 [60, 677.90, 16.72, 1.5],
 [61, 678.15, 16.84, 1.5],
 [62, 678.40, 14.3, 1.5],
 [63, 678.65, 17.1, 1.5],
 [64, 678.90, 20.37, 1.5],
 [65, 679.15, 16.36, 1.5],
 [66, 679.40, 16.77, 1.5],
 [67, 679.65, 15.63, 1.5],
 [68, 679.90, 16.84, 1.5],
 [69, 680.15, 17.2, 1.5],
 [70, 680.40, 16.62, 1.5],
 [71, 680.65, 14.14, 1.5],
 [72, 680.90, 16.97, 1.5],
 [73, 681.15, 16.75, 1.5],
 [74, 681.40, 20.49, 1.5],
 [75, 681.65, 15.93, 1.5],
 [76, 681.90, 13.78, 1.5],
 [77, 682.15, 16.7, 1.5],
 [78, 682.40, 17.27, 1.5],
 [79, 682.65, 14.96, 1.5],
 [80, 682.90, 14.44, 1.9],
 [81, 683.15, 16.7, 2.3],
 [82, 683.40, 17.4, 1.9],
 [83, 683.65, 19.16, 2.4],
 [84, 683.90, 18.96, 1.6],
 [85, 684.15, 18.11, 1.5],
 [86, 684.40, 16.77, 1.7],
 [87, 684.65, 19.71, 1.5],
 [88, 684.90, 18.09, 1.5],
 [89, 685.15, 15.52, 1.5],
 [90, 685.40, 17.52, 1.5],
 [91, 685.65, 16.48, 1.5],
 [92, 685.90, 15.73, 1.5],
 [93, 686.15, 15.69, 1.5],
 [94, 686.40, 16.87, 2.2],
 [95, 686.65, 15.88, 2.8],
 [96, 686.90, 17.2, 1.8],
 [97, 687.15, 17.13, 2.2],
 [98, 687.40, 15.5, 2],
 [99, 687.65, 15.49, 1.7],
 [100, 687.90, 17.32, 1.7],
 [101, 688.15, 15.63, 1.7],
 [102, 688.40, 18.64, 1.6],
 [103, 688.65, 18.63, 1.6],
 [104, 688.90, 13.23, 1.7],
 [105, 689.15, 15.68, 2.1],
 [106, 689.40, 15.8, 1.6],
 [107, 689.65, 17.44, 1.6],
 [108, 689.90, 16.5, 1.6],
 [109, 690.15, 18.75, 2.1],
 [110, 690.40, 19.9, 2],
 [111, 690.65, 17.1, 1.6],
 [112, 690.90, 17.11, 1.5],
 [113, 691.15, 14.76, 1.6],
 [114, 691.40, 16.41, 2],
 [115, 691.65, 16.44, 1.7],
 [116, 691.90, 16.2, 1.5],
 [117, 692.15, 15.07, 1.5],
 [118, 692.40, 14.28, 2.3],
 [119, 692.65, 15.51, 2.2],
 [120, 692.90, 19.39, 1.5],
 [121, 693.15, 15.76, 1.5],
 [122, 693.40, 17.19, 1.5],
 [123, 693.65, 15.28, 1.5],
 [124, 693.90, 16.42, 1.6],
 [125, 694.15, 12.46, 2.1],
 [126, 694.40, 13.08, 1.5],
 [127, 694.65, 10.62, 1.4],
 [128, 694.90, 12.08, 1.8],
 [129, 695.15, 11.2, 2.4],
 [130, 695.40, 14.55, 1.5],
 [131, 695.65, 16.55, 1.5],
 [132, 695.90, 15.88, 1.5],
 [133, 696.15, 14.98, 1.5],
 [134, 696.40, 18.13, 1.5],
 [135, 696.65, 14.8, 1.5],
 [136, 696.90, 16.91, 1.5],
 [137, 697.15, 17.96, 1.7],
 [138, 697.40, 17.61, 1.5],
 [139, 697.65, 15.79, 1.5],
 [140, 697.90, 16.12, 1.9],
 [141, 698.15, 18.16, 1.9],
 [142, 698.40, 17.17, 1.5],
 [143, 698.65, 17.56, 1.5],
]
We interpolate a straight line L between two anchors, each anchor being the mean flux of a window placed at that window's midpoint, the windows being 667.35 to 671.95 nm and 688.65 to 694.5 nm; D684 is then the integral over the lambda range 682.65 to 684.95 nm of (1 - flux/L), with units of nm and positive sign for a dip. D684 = -0.19 nm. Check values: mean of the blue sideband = 16.3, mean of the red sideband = 16.1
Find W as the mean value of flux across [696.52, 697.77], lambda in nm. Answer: 16.6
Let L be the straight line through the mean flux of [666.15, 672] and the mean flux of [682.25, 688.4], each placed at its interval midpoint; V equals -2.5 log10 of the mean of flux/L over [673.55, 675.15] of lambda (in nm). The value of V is 0.077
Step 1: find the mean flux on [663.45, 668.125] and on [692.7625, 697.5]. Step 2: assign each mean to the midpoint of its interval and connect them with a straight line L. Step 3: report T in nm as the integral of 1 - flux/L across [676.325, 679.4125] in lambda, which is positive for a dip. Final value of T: -0.21 nm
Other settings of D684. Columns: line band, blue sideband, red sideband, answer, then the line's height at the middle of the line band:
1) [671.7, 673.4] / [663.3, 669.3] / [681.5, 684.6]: 0.04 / 16.6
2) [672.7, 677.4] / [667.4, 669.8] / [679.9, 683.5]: 0.02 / 16.3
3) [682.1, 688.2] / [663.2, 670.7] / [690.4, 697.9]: -0.38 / 15.8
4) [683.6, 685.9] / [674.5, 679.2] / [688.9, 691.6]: -0.13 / 16.7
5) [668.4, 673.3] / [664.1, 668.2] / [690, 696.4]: 0.00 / 16.5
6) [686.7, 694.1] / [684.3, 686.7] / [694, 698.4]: -0.19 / 16.1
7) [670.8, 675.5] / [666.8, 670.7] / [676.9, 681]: 0.03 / 16.2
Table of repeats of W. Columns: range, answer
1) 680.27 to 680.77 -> 15.4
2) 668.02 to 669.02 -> 16.3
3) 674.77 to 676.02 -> 15.7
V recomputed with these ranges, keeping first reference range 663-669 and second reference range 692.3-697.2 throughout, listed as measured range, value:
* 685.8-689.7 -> -0.06 mag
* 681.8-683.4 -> -0.01 mag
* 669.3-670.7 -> 0.04 mag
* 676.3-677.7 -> -0.10 mag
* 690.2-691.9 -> -0.11 mag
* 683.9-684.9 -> -0.17 mag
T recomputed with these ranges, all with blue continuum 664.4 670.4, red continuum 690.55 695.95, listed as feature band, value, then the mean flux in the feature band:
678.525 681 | -0.15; 16.8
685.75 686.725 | -0.04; 16.1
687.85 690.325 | -0.24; 16.8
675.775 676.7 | -0.01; 16.2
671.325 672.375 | 0.00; 16.2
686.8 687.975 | -0.08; 16.5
